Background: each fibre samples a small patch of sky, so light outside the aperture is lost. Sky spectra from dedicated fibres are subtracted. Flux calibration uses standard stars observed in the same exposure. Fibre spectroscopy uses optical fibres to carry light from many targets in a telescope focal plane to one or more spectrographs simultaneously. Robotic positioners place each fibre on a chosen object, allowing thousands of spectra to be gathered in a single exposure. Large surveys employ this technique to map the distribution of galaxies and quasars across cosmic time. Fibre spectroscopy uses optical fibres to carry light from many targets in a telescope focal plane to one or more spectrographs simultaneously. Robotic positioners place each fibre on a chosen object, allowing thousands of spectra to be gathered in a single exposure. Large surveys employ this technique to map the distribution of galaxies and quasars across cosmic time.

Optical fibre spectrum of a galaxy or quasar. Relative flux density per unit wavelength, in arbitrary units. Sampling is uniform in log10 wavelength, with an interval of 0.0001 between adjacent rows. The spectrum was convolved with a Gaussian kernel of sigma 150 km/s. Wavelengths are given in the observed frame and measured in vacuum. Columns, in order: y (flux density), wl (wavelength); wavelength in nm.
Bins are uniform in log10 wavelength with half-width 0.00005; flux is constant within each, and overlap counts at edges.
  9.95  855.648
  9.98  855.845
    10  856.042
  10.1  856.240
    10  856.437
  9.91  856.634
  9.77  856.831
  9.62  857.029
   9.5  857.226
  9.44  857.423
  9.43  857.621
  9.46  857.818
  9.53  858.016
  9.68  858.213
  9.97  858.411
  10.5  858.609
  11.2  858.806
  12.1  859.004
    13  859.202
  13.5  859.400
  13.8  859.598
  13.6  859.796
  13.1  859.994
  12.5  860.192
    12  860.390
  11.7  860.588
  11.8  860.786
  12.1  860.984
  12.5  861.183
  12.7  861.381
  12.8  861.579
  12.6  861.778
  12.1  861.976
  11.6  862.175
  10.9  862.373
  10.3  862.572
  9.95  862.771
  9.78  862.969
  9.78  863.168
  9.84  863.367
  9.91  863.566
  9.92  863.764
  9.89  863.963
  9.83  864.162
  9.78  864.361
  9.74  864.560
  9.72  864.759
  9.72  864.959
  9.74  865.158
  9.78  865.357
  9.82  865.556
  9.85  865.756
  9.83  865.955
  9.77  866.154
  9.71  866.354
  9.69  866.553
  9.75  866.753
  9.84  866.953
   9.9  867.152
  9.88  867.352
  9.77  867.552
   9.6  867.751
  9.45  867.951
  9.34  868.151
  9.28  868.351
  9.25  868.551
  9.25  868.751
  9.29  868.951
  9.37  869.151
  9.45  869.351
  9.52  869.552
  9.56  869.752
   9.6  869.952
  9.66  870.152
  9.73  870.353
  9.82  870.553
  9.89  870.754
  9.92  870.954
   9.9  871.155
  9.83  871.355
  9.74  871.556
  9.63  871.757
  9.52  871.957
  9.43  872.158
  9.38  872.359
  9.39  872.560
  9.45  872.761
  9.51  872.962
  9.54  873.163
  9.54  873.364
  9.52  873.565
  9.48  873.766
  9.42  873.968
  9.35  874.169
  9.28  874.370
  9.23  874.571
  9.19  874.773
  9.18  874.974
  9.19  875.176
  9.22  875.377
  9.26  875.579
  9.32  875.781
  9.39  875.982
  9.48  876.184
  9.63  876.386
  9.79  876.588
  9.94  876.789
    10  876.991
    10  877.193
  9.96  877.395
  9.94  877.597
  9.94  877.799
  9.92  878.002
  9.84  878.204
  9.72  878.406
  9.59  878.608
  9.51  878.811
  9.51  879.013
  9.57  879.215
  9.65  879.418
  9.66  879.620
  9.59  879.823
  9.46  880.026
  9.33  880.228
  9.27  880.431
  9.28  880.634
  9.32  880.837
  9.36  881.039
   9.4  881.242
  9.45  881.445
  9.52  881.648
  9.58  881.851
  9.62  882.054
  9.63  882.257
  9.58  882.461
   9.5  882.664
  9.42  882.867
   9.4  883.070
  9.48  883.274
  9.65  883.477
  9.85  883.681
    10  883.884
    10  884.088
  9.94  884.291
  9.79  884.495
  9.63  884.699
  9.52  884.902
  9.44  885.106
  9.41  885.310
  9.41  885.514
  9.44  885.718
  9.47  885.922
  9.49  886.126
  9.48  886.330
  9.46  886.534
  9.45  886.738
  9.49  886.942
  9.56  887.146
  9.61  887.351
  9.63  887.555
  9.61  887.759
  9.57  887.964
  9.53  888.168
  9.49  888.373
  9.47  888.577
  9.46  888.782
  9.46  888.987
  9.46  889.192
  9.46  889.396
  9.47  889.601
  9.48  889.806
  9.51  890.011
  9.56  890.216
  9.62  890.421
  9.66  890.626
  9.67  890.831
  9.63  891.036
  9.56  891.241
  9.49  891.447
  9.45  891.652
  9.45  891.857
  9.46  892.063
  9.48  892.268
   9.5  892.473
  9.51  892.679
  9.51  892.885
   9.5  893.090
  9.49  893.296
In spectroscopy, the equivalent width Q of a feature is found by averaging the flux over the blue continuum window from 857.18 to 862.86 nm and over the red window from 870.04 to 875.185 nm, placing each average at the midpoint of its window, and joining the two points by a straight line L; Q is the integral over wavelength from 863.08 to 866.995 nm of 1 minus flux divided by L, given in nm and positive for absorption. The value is 0.34 nm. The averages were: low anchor 11.5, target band 9.79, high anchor 9.53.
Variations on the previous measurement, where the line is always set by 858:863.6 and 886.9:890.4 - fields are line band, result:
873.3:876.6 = 0.367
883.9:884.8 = -0.001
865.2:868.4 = 0.412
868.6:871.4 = 0.331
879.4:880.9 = 0.106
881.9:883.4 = 0.067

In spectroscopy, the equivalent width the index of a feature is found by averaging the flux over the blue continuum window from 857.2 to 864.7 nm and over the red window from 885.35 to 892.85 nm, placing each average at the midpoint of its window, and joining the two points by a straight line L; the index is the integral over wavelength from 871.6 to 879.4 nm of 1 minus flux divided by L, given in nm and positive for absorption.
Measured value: 0.56 nm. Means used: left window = 11.1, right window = 9.51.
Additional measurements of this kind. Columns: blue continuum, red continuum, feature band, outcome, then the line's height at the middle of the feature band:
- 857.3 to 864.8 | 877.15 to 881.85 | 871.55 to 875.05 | 0.24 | 10.1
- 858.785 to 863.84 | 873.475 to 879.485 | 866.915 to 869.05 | 0.25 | 10.8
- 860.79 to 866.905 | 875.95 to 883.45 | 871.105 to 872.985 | 0.08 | 10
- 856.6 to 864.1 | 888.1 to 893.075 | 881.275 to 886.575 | 0.15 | 9.86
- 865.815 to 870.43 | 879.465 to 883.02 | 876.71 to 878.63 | -0.08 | 9.5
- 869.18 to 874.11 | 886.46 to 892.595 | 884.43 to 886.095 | 0.01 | 9.54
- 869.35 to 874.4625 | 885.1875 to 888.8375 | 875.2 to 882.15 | -0.03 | 9.55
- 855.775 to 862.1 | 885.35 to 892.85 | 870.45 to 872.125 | 0.12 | 10.5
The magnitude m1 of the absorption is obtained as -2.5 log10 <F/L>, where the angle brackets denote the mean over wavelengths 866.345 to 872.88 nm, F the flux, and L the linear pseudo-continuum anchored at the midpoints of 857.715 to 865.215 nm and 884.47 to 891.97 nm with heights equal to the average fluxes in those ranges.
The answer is 0.11 mag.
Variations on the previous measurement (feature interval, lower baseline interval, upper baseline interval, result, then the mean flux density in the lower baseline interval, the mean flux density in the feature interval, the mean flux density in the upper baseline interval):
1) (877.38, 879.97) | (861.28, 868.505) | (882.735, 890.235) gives 0.01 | 10.2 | 9.71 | 9.56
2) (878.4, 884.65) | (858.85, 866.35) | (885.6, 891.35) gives 0.04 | 11.1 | 9.57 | 9.53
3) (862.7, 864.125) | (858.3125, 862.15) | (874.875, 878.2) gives 0.19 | 12.3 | 9.87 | 9.64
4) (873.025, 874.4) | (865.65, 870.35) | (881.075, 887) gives 0.01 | 9.59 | 9.46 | 9.57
